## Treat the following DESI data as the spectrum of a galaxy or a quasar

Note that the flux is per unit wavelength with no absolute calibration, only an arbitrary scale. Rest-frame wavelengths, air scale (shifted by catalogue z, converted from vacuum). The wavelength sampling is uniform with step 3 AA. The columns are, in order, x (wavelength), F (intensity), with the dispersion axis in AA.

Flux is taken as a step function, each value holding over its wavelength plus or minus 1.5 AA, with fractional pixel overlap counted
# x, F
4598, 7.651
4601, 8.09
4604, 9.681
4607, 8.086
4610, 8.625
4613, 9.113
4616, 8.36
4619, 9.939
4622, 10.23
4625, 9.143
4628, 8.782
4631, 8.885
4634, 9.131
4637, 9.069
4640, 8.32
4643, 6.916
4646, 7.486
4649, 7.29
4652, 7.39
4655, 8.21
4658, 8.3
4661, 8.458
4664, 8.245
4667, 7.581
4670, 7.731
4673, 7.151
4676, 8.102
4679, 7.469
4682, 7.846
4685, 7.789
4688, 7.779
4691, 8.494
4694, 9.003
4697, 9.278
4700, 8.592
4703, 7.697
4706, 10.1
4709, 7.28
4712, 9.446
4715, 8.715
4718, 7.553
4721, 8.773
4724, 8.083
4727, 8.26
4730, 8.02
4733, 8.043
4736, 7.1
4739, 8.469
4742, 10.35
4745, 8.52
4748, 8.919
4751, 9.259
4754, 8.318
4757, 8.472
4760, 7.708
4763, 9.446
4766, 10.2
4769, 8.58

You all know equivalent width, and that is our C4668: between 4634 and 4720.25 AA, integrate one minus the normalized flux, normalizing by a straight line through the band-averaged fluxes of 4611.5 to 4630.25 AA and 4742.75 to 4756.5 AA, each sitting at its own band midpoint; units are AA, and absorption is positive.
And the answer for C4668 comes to 8.7 AA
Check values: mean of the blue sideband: 9.25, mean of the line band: 8.14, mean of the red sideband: 8.82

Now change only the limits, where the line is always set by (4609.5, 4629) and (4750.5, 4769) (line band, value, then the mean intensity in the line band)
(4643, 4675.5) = 4.83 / 7.75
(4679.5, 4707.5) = 1.70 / 8.47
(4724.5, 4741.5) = 1.52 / 8.12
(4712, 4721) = 0.51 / 8.46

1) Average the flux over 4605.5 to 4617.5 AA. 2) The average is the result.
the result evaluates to 8.55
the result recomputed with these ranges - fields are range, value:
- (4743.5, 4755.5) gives 8.75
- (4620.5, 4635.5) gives 9.23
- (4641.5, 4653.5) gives 7.27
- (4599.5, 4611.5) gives 8.62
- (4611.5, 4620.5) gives 9.14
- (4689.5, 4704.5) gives 8.61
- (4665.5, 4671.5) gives 7.66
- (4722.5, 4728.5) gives 8.17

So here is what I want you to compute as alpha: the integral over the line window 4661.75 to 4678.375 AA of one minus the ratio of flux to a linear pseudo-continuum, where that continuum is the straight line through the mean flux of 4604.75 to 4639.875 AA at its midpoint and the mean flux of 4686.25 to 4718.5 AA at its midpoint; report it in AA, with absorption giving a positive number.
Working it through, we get 1.84 AA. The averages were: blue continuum 9.02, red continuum 8.56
